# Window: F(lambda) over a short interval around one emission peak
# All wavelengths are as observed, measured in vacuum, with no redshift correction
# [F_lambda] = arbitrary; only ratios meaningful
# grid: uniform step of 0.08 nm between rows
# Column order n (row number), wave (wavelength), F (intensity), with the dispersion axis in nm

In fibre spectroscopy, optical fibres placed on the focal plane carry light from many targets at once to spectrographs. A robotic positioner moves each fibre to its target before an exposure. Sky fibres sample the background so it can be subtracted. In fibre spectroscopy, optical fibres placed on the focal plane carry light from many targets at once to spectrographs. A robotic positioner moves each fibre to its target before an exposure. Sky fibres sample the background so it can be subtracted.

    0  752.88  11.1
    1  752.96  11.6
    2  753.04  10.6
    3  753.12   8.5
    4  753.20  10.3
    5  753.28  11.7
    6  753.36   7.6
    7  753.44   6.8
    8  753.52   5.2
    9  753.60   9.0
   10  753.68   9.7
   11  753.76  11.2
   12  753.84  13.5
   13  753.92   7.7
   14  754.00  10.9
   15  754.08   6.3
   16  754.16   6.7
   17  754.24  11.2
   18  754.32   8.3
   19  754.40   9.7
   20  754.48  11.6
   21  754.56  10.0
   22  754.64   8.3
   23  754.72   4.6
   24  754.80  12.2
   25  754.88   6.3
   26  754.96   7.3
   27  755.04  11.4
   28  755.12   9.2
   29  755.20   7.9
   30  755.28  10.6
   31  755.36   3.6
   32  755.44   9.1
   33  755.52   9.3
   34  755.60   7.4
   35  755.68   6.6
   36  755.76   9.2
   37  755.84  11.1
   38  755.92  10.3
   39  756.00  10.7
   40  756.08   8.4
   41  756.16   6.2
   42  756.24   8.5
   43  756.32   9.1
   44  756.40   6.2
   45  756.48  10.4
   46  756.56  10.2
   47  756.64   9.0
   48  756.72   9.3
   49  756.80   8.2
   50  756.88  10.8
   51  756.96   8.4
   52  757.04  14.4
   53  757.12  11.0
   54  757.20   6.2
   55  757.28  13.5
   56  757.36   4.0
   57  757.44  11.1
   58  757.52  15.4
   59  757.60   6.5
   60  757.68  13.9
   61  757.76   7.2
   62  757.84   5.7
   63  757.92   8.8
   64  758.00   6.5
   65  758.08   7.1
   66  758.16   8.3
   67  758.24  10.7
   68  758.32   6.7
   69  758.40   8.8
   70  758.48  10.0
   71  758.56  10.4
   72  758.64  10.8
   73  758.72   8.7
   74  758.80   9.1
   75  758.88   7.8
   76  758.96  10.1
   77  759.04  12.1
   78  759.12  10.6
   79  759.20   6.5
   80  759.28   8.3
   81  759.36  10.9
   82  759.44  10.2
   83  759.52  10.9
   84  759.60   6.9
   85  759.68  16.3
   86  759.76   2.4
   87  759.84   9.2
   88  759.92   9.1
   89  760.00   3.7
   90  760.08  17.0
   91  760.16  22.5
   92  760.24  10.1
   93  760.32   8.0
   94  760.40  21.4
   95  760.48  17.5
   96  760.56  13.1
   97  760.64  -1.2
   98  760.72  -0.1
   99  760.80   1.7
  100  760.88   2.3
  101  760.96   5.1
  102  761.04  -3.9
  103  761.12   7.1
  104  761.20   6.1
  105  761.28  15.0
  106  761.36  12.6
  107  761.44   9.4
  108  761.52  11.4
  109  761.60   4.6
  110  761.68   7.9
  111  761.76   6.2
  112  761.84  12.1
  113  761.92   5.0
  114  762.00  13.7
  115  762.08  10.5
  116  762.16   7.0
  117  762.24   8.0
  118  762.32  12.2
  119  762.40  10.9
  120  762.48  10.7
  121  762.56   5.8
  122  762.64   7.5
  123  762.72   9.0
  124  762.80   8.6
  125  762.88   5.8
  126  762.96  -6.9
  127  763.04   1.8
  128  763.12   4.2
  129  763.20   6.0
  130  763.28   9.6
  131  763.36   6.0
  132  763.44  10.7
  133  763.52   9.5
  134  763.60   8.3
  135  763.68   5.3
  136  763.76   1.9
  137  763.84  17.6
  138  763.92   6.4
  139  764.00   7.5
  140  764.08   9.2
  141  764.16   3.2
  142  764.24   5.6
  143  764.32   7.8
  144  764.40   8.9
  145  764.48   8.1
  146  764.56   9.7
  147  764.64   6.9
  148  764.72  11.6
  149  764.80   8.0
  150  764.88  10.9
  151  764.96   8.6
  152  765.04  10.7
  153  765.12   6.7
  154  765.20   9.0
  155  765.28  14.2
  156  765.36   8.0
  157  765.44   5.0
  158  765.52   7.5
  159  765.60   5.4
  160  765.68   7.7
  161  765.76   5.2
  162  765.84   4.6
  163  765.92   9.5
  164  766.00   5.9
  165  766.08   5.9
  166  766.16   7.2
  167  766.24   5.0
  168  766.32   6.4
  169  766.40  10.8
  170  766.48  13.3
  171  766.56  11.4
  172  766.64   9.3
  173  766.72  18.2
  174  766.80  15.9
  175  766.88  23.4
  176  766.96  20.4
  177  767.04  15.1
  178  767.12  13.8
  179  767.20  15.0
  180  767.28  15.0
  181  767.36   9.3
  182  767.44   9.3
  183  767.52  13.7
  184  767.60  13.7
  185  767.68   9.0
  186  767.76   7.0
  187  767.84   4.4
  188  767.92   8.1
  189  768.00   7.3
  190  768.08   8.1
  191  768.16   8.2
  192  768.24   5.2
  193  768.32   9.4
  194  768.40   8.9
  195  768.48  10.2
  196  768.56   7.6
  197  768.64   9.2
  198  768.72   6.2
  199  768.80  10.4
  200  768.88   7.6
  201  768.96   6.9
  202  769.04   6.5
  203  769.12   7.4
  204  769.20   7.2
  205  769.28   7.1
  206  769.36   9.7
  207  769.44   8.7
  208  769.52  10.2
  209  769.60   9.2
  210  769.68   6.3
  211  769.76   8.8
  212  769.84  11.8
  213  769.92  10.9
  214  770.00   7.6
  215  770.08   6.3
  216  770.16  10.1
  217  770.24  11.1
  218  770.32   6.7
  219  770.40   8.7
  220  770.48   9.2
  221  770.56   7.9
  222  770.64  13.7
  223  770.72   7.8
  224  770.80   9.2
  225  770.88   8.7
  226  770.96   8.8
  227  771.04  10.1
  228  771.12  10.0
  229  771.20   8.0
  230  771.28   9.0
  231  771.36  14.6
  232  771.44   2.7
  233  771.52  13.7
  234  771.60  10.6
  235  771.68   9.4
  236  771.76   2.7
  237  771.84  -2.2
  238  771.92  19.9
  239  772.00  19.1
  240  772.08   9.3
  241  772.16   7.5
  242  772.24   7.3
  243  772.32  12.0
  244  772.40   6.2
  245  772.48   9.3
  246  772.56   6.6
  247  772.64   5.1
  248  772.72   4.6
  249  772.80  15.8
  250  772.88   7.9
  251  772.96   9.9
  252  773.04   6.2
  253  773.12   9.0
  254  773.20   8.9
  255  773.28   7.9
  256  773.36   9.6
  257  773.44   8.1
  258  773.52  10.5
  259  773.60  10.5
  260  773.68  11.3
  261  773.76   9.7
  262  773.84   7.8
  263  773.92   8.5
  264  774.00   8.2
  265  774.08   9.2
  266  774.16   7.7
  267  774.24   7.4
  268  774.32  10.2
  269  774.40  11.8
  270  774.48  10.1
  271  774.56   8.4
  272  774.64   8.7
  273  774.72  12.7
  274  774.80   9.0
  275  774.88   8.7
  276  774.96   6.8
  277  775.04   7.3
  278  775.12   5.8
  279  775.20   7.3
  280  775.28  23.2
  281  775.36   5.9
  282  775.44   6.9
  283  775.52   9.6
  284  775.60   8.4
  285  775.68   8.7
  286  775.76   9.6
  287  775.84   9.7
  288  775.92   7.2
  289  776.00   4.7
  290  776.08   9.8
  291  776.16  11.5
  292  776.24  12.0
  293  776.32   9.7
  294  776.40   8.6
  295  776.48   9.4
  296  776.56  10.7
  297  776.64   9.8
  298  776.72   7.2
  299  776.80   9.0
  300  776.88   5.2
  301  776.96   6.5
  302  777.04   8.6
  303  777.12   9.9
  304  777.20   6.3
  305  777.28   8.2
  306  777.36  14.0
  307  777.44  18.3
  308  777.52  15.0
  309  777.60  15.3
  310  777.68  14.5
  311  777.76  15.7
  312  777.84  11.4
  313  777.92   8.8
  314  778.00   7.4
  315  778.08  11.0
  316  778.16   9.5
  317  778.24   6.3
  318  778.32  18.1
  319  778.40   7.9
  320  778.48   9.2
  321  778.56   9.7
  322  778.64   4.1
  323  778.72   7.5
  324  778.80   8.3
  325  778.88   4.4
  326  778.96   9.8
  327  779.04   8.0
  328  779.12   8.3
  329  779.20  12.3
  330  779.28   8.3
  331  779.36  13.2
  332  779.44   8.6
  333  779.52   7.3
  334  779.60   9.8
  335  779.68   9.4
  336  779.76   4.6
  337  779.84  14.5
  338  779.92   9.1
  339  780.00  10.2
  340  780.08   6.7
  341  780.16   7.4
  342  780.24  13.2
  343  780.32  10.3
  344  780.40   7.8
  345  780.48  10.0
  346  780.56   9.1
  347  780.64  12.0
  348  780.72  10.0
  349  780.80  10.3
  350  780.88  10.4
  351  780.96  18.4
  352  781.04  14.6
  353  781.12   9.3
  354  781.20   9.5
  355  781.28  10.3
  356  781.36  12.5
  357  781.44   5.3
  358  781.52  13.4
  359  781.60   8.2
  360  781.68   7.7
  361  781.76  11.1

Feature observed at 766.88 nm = H-beta 4861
